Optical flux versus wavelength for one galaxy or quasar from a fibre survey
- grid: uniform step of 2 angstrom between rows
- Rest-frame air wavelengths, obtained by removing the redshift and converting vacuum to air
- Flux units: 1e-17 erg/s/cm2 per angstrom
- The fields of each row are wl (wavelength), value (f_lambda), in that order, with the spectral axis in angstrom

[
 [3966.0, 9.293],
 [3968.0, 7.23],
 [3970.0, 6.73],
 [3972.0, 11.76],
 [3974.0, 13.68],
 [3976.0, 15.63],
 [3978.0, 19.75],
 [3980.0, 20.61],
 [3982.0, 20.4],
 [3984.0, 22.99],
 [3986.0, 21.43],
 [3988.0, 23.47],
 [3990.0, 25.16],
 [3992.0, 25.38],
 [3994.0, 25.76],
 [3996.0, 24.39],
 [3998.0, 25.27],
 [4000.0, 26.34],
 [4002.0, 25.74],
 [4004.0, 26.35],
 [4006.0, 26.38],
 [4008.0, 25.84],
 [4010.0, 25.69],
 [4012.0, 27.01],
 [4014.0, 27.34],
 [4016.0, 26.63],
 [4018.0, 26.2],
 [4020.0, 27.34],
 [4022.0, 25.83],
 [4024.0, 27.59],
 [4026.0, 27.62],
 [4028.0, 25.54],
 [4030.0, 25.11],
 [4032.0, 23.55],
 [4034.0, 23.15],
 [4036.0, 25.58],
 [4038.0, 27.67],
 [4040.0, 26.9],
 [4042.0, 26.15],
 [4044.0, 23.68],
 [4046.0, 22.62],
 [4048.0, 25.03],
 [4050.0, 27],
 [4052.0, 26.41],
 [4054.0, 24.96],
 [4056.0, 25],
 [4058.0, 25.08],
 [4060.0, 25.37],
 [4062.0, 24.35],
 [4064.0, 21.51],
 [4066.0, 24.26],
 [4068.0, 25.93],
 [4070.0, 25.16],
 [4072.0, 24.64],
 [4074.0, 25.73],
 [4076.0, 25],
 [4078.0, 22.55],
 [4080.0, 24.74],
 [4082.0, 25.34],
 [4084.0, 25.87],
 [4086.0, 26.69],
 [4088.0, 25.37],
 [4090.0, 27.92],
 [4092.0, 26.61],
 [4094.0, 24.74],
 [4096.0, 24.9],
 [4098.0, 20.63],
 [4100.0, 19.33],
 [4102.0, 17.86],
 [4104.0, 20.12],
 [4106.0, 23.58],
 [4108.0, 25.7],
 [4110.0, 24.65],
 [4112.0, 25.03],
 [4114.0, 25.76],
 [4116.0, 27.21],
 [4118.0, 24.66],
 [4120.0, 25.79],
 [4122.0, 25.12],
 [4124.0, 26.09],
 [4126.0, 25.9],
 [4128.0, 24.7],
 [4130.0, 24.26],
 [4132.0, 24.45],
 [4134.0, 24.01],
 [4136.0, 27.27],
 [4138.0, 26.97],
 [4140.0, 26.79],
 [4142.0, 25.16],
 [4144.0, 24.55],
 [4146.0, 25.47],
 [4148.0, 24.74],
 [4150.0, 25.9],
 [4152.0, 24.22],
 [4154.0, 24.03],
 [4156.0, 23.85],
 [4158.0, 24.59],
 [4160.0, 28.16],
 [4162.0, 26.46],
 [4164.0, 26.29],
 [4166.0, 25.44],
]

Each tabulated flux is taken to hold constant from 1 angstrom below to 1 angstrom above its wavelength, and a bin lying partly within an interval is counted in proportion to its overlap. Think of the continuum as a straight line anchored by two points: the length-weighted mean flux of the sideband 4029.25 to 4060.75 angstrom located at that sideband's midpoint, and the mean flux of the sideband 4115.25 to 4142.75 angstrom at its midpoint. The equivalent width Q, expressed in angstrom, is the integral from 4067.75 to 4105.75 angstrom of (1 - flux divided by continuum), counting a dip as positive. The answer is 1.9 angstrom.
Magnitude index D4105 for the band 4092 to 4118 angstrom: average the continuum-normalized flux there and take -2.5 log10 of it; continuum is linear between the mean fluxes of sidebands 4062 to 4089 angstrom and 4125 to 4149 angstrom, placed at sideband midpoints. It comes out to 0.07 mag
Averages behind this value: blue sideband 24.8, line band 23.5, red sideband 25.4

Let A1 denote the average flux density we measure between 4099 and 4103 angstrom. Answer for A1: 18.6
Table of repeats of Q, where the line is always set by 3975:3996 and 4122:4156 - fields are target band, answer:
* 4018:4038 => -2.4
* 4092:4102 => 0.8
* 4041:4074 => -1.7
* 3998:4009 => -1.7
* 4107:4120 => -0.4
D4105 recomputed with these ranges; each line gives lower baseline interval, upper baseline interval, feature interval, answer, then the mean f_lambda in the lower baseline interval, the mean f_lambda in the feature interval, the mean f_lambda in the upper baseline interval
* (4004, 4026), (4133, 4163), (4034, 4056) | 0.04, 26.6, 25.5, 25.5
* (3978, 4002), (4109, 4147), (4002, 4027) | -0.11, 23.7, 26.6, 25.5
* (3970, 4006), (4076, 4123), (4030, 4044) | -0.11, 21.7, 25.3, 24.4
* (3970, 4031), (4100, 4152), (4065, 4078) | -0.03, 23.7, 24.9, 24.8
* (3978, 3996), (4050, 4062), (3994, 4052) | -0.07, 23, 25.8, 25.4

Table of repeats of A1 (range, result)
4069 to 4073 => 24.9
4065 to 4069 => 25.1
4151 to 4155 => 24.1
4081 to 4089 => 25.8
